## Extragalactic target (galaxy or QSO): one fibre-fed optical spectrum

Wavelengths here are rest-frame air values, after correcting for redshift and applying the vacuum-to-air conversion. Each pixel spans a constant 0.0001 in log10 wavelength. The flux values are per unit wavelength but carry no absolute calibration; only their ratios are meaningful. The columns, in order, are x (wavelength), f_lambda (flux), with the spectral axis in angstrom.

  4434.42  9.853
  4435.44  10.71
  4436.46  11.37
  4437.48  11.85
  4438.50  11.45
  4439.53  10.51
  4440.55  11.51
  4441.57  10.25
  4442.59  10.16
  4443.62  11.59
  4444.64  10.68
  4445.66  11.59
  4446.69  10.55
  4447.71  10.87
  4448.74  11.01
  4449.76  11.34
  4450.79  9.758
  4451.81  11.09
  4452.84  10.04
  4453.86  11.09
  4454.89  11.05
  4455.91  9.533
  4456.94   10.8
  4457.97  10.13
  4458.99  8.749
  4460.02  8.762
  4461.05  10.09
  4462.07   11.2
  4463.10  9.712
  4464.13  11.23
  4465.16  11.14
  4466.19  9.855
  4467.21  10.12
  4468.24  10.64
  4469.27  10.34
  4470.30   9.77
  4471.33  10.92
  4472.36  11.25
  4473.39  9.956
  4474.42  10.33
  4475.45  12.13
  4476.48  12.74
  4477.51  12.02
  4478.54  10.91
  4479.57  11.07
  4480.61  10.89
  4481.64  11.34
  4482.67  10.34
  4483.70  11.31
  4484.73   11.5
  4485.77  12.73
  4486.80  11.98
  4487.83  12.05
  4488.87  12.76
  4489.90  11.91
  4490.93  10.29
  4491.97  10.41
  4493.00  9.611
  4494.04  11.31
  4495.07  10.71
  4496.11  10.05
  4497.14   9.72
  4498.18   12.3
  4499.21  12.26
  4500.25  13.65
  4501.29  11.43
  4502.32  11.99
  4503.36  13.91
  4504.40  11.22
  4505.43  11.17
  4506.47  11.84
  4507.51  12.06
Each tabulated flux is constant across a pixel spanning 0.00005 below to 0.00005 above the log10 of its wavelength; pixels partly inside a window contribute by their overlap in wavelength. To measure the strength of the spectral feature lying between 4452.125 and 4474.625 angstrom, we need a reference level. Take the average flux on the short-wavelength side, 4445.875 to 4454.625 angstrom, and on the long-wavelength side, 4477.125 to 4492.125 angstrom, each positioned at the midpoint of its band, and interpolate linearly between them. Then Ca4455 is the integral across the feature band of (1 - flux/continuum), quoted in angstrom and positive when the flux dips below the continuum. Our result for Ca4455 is 1.44 angstrom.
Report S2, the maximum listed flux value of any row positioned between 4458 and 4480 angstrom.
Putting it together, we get 12.74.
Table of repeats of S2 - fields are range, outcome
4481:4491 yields 12.76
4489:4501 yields 13.65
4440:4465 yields 11.59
